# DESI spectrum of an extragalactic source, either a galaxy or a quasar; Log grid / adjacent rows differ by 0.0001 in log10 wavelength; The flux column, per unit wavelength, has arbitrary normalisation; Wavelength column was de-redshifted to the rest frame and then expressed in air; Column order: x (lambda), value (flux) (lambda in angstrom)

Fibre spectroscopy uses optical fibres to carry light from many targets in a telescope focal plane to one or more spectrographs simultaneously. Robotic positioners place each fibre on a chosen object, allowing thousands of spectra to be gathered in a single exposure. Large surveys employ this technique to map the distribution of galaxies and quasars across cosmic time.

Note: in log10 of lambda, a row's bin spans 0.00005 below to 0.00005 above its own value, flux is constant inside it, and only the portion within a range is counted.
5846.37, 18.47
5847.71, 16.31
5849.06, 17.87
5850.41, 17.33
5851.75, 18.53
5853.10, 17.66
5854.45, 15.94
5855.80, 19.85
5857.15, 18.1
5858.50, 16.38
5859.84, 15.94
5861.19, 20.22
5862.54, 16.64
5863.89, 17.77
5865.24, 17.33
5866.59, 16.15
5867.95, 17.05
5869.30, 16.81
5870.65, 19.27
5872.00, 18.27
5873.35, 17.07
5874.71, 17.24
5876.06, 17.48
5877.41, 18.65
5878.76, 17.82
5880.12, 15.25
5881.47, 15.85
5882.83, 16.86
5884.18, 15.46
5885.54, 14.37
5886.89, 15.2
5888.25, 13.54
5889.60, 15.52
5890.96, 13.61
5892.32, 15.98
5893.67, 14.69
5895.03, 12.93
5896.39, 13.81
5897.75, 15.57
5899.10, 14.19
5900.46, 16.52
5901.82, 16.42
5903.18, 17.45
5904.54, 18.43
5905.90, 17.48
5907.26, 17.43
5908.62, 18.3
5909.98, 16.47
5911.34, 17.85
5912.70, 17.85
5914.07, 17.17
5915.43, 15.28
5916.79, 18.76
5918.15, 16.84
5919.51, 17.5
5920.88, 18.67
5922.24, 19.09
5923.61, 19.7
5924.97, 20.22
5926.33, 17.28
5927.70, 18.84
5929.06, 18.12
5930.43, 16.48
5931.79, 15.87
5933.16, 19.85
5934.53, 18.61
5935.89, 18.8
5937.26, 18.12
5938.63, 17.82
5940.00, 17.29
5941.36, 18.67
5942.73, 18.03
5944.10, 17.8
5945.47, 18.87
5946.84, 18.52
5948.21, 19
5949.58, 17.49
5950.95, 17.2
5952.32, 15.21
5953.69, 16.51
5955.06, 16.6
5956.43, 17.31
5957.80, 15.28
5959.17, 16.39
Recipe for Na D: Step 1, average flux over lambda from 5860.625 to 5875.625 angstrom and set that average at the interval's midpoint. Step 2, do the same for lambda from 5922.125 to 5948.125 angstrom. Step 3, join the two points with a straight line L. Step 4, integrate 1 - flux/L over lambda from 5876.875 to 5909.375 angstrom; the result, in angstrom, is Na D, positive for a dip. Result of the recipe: 3.6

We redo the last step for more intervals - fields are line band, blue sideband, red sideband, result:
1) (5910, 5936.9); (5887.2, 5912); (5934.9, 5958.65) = -2.03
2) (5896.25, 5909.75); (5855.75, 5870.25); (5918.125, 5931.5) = 0.98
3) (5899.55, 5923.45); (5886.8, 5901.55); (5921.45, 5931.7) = -1.22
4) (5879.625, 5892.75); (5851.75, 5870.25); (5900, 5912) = 1.70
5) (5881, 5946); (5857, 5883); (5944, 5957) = 1.44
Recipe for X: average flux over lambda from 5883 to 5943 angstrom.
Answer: 17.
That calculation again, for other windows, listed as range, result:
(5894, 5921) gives 16.7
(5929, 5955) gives 17.8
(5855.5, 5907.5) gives 16.5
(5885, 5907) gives 15.4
